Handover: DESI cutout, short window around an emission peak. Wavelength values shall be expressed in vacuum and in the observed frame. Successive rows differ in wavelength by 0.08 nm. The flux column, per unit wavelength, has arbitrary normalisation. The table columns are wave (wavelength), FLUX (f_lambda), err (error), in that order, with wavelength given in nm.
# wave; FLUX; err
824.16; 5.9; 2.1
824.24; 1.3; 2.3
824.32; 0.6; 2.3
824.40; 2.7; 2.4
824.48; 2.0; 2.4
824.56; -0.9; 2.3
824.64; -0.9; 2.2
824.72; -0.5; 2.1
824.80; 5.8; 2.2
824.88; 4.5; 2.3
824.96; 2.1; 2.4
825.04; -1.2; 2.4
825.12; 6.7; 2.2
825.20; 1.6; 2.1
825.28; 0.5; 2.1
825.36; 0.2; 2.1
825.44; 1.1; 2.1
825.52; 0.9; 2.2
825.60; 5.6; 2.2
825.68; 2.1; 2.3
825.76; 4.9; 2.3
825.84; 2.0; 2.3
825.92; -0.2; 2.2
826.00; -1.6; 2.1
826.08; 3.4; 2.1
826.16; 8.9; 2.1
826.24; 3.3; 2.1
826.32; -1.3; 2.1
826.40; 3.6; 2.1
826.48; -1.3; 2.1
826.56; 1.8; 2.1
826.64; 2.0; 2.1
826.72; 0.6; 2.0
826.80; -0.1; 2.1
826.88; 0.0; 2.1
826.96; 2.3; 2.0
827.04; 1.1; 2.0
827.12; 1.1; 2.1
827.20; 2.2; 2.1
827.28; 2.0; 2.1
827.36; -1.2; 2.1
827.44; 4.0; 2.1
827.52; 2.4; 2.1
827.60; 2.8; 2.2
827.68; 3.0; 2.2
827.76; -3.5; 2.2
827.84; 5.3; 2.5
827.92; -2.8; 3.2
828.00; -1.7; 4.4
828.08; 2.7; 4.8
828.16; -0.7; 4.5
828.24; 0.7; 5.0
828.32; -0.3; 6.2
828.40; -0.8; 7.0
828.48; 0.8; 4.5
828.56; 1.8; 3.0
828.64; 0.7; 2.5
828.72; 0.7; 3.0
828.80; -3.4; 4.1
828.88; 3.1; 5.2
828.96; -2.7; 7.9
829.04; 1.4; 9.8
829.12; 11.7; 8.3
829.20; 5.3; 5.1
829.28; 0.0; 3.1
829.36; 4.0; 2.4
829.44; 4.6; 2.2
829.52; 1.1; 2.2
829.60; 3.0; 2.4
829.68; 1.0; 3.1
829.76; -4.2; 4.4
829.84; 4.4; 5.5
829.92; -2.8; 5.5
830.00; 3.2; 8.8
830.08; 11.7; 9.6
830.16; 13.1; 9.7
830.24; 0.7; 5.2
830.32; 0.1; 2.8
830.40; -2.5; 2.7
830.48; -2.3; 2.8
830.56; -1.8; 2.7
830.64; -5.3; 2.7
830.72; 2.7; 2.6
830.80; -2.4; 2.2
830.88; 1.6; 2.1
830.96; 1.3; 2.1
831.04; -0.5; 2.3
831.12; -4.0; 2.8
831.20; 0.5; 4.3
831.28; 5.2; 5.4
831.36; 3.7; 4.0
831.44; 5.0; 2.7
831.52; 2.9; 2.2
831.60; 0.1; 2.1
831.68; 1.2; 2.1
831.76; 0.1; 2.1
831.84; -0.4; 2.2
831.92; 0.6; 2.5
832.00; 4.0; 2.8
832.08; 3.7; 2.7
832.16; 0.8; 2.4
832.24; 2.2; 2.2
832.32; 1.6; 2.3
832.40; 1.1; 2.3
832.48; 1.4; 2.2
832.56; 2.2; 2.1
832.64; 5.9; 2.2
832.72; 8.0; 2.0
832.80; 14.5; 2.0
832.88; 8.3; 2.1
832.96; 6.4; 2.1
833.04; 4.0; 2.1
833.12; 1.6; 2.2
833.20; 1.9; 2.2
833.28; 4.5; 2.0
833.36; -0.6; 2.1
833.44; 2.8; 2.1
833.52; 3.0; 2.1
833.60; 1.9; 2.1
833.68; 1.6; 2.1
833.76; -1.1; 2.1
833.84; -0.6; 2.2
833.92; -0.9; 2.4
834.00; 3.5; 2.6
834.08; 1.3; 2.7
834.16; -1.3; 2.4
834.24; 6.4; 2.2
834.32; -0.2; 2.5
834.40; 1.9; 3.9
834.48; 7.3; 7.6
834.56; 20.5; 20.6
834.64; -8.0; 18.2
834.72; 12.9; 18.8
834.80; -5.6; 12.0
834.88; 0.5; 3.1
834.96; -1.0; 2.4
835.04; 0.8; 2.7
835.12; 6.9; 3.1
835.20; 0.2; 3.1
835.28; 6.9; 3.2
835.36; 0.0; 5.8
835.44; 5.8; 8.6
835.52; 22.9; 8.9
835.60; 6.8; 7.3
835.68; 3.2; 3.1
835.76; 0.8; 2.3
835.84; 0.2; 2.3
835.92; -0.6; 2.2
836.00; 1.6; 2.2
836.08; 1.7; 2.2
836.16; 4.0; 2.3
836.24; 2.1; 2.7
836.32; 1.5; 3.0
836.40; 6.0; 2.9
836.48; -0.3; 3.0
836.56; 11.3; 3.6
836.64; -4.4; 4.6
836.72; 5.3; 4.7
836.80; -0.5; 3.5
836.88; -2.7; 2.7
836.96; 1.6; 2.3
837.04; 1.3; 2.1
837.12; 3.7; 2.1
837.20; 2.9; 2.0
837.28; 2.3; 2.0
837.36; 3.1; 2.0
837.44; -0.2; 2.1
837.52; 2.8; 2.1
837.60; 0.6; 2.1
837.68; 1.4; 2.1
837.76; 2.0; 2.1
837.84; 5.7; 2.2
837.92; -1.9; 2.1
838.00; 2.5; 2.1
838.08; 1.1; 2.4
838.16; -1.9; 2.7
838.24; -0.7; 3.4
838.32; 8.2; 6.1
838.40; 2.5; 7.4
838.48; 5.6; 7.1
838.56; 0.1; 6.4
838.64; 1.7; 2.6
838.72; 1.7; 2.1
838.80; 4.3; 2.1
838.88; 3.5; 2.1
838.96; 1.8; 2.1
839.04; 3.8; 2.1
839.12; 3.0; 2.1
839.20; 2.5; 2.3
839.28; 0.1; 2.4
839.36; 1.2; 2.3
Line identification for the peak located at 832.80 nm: Hgamma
